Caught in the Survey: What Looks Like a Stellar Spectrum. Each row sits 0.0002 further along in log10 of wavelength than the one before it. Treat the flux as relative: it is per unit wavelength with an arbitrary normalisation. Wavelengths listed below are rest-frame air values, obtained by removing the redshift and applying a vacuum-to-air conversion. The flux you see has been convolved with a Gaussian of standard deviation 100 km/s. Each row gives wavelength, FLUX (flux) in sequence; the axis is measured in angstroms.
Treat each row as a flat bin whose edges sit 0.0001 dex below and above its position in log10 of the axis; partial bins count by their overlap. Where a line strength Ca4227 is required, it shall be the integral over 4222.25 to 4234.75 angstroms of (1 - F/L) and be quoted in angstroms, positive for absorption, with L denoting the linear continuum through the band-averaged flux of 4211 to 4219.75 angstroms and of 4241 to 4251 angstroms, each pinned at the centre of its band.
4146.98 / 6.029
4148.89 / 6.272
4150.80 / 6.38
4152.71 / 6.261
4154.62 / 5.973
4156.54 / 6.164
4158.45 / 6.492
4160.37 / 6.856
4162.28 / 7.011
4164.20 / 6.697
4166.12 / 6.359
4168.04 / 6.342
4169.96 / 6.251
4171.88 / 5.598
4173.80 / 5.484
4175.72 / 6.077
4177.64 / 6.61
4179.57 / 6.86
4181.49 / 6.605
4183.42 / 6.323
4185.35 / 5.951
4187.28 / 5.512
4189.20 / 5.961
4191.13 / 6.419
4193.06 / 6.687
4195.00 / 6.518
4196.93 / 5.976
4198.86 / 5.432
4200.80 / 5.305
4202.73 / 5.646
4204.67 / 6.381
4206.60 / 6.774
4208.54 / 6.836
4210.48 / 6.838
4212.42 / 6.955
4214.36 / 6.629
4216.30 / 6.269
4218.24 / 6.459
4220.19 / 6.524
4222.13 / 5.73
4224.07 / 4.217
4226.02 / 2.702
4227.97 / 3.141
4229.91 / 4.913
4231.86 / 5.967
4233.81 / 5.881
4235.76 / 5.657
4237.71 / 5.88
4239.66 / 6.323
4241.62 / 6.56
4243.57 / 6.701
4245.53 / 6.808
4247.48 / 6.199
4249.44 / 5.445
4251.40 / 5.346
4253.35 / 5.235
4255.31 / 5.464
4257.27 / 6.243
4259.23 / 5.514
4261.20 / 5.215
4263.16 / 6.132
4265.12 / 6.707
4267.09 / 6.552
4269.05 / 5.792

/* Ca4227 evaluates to 3.7 angstroms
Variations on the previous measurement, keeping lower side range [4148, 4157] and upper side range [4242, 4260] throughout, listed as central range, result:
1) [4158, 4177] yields -0.5 angstroms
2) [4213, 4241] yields 2.3 angstroms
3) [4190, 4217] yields -1.2 angstroms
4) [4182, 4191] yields 0.1 angstroms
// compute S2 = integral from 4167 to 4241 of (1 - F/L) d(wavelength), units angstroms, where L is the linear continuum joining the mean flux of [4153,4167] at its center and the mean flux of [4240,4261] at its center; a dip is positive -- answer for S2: 3.4 angstroms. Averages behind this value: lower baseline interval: 6.5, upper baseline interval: 5.93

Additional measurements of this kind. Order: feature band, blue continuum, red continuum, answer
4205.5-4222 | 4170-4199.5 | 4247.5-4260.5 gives -1.96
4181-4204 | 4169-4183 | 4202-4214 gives 1.39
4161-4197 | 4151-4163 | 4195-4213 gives 0.35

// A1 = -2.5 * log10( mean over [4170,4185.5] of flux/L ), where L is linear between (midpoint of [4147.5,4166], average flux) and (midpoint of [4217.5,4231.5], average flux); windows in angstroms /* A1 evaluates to -0.05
